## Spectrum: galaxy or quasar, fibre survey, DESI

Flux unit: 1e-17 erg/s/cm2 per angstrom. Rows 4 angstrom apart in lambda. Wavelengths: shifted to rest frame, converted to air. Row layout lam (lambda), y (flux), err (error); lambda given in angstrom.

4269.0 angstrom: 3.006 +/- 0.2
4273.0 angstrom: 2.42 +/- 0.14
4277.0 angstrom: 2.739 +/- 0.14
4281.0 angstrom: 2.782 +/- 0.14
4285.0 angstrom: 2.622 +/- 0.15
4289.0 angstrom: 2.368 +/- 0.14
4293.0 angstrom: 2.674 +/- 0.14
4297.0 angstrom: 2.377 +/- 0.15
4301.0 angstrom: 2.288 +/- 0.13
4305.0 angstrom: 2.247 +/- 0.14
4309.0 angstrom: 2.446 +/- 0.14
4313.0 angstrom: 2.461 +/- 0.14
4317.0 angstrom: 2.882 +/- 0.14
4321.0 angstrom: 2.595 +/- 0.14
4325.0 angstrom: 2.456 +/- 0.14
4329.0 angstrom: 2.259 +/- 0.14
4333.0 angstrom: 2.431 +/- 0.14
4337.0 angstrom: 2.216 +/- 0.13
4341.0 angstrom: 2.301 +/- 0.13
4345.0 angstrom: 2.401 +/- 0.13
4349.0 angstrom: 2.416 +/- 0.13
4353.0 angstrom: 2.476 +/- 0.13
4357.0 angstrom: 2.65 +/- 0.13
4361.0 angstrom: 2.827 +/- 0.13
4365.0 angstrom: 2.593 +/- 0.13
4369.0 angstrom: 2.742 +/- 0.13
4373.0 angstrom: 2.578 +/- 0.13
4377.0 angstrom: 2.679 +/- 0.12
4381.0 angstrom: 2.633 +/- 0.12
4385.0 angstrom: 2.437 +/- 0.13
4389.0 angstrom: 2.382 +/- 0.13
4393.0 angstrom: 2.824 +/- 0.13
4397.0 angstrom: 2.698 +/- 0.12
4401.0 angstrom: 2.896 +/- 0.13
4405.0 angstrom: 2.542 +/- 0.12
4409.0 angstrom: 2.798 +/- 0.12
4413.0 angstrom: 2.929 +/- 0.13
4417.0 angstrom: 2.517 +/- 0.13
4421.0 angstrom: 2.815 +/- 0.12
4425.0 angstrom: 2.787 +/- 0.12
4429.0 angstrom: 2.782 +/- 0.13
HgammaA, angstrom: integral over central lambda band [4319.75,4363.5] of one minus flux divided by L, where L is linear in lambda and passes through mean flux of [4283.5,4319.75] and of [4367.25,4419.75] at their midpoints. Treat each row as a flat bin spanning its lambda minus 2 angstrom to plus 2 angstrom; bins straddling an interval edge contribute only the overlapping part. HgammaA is 1.9 angstrom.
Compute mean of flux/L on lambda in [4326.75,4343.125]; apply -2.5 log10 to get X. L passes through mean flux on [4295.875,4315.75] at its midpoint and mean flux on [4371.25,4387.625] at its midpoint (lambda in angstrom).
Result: 0.07 mag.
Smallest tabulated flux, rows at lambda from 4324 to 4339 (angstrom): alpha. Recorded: 2.216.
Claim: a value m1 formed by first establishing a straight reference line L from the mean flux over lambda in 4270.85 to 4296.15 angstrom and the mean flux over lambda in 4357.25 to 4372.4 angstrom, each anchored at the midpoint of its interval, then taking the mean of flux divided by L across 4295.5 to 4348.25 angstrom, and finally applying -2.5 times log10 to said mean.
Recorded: 0.10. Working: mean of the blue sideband 2.59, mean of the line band 2.41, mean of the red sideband 2.7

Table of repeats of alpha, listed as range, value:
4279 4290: 2.368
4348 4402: 2.382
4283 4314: 2.247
